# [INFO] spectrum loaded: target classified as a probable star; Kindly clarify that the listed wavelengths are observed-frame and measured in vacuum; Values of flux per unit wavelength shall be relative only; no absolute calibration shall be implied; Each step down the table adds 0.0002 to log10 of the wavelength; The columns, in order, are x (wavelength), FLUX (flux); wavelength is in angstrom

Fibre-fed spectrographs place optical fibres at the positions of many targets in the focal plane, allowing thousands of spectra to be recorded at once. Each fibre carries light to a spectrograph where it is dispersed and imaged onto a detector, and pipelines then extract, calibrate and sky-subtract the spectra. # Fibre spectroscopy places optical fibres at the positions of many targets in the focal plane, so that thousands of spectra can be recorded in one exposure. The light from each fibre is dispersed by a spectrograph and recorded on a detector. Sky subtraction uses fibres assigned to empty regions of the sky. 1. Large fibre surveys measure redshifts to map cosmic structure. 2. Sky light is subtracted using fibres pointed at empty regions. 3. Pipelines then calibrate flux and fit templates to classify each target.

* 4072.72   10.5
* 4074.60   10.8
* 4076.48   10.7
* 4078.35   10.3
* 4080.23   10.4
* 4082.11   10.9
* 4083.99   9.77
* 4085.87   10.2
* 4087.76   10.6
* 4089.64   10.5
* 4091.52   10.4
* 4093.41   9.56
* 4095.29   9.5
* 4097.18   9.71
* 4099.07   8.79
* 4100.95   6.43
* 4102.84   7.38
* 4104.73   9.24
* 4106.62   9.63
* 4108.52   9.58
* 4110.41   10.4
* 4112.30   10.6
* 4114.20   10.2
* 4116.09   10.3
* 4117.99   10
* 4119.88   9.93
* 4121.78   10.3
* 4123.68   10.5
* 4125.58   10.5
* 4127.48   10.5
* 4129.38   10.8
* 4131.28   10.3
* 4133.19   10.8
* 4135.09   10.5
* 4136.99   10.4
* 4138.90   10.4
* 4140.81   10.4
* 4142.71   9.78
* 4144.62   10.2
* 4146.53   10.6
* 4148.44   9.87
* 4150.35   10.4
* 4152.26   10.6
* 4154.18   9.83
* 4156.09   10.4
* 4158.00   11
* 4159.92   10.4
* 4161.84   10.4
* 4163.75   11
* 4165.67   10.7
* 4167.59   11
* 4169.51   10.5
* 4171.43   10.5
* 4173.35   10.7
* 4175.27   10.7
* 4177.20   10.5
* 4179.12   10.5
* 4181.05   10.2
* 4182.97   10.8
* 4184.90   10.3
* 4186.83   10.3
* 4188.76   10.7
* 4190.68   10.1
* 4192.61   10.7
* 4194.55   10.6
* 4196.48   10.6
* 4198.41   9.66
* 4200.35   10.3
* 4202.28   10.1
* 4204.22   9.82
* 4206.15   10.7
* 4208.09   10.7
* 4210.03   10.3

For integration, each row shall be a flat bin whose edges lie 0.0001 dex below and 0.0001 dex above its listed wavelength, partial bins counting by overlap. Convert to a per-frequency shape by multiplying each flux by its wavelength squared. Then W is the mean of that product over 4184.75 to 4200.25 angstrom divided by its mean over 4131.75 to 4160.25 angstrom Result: 1.0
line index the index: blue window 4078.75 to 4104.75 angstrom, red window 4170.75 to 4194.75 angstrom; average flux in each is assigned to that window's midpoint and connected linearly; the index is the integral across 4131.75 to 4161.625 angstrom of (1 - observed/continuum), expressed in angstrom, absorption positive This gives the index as -0.7 angstrom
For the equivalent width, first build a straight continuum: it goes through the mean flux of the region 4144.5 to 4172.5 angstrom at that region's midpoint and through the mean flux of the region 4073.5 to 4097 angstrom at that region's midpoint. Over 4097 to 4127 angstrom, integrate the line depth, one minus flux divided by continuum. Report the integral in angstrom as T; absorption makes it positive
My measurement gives 2.2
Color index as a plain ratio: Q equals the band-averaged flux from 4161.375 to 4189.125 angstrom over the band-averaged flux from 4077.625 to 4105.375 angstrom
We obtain 1.11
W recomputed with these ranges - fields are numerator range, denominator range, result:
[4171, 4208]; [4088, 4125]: 1.12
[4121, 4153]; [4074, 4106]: 1.10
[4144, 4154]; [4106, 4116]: 1.04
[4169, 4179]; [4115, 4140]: 1.04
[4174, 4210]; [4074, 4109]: 1.13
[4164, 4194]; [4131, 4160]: 1.03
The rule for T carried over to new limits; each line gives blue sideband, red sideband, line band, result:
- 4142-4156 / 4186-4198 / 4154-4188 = -0.7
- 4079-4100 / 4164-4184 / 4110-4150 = -0.1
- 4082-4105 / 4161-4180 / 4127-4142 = -0.6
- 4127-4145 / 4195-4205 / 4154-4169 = -0.5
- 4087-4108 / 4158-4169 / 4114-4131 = -0.9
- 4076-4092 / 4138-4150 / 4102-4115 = 0.9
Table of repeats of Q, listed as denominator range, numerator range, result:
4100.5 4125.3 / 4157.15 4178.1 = 1.10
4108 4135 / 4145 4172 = 1.01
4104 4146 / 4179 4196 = 1.02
